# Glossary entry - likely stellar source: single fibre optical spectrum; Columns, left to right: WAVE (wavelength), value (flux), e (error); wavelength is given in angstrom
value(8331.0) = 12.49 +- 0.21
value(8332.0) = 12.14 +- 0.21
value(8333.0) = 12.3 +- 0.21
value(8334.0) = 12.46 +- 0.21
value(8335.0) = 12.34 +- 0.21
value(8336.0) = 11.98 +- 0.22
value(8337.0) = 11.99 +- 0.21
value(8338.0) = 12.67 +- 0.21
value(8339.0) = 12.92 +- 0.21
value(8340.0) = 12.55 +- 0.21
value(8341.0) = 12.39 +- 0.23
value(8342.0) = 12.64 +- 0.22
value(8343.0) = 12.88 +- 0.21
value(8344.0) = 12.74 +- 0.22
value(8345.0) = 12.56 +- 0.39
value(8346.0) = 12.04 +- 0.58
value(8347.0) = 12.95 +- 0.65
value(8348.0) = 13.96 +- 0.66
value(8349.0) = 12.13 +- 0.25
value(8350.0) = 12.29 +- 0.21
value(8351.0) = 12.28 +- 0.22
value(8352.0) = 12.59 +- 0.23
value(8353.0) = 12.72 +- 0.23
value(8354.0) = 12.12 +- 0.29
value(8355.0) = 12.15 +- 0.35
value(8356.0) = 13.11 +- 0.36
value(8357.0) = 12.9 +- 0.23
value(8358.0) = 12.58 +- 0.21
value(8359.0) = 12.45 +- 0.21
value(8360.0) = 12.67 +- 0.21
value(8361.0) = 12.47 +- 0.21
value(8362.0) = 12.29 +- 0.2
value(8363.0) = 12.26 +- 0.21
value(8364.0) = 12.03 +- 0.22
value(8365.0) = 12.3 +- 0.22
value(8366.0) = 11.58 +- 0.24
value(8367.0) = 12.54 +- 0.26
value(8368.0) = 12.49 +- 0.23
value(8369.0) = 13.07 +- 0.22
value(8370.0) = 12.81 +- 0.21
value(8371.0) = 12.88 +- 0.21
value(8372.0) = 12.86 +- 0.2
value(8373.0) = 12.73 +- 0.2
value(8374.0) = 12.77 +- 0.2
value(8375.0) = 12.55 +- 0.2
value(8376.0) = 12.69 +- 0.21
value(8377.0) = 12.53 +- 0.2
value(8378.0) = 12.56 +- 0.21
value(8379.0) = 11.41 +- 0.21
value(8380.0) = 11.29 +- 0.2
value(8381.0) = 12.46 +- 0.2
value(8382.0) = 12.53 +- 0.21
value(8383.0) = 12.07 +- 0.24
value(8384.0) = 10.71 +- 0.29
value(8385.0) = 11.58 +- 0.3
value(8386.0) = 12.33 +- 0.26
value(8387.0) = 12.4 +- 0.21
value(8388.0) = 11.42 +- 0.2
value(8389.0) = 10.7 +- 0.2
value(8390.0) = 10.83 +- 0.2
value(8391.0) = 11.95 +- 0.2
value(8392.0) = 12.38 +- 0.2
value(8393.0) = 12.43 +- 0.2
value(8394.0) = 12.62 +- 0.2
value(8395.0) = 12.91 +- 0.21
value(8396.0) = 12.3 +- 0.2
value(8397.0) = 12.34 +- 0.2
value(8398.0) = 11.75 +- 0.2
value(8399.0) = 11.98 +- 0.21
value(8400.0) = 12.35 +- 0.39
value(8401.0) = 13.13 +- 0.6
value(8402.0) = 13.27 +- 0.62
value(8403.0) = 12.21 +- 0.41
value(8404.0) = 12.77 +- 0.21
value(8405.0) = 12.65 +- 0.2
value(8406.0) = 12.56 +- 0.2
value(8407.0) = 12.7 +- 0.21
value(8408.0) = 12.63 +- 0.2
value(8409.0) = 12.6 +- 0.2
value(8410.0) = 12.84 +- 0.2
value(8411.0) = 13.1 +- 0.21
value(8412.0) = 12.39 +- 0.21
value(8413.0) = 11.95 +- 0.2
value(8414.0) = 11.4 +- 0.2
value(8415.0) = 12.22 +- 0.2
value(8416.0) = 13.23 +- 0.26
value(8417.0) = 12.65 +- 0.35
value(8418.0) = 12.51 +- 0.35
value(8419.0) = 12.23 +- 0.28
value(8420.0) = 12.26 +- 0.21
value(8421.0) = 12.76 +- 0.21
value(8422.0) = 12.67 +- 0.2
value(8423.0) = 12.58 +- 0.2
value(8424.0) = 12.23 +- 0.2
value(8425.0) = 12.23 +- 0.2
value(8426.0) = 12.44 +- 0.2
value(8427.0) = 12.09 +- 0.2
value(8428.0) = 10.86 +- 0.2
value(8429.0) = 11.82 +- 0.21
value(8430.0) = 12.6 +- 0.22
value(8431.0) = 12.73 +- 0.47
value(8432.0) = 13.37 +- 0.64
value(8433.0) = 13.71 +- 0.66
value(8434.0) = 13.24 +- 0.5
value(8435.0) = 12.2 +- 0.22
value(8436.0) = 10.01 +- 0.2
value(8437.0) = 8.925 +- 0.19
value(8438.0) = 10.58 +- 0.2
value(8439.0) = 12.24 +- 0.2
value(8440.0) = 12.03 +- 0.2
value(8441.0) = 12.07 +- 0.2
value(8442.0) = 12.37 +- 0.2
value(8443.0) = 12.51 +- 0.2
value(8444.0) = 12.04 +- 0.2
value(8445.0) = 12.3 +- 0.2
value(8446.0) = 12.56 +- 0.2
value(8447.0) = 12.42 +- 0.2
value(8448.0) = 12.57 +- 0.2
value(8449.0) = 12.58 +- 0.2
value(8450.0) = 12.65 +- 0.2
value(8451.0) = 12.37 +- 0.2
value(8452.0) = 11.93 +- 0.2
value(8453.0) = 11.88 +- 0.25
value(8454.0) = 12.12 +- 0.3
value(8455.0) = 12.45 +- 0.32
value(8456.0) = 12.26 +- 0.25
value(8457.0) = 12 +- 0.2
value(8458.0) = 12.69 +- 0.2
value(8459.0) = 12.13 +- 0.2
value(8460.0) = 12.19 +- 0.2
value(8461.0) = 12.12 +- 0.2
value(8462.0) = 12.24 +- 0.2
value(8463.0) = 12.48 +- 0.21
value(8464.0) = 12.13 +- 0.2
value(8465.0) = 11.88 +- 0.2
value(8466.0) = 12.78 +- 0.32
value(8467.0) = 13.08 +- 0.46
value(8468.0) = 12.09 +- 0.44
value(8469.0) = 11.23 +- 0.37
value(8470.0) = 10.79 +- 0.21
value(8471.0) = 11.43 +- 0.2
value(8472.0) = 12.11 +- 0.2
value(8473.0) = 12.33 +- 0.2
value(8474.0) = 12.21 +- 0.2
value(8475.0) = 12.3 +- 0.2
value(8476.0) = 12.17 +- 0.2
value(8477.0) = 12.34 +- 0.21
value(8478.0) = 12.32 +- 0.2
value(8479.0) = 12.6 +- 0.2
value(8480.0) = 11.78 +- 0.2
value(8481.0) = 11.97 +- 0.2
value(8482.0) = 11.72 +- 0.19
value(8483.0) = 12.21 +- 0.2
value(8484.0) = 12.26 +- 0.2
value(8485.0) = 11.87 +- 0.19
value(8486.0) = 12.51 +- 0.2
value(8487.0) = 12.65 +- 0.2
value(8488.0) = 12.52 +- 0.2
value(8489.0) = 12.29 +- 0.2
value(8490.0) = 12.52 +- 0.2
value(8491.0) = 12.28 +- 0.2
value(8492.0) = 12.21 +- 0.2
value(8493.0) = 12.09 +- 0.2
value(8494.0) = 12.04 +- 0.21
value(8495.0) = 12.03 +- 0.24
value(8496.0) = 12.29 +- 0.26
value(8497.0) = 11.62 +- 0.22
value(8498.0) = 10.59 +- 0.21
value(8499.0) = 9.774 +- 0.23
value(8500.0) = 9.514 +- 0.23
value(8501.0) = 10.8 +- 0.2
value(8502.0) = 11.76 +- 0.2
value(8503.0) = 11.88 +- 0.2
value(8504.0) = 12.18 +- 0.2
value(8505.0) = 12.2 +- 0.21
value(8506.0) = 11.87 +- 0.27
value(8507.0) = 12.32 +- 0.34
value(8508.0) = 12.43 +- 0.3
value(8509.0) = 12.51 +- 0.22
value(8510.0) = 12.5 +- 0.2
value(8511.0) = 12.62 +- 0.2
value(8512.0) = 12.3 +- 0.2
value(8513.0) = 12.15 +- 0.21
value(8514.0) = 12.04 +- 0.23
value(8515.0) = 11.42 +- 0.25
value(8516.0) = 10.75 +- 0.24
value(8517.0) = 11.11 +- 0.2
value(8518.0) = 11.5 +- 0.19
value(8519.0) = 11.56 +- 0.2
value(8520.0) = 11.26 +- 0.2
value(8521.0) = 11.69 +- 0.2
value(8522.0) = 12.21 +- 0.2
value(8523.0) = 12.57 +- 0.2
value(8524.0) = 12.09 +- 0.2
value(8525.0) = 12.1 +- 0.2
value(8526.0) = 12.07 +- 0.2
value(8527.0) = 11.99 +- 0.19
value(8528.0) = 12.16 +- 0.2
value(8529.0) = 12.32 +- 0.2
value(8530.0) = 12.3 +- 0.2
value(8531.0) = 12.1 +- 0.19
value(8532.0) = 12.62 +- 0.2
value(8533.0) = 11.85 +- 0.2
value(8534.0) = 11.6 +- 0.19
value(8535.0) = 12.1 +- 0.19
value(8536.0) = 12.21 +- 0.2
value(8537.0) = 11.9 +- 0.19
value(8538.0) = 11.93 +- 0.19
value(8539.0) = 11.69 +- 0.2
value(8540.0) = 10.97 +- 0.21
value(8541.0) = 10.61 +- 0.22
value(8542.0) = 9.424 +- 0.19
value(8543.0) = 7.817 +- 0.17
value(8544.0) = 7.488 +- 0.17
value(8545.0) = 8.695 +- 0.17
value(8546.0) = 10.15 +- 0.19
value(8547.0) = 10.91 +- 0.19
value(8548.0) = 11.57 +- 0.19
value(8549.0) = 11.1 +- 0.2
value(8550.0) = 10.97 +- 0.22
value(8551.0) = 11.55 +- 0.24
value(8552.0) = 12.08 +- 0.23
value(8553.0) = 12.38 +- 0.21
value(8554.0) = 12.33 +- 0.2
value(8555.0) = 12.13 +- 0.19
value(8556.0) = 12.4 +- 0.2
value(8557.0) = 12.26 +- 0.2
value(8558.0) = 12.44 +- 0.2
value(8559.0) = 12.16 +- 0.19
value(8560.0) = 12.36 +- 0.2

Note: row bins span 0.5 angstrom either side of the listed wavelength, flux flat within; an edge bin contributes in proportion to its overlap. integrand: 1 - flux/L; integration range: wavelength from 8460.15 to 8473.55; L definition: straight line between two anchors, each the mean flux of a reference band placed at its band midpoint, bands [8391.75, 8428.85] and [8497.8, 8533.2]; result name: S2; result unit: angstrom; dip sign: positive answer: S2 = 0.1 angstrom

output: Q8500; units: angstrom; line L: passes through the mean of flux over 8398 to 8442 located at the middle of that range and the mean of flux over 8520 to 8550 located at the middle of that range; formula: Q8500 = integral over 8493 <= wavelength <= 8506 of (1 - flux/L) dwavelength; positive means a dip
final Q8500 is 0.2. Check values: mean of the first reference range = 12.3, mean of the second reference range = 11.3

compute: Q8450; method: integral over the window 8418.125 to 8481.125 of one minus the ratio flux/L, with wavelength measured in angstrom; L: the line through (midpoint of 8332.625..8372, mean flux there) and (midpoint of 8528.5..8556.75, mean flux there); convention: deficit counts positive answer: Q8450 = -1.5 angstrom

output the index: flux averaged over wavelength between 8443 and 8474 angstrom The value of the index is 12.2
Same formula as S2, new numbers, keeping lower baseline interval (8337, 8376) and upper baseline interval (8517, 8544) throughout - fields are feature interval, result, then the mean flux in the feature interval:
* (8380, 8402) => 0.5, 12.1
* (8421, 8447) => 0.0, 12.1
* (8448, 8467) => -0.5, 12.3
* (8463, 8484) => -0.4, 12.1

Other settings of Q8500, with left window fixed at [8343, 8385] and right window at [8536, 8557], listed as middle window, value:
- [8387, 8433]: -1.1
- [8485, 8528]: -2.2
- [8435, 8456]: -0.3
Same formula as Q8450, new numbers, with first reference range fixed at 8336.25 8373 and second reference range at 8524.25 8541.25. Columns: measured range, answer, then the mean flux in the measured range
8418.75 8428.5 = 0.1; 12.2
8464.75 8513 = 0.4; 12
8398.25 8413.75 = -0.3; 12.6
